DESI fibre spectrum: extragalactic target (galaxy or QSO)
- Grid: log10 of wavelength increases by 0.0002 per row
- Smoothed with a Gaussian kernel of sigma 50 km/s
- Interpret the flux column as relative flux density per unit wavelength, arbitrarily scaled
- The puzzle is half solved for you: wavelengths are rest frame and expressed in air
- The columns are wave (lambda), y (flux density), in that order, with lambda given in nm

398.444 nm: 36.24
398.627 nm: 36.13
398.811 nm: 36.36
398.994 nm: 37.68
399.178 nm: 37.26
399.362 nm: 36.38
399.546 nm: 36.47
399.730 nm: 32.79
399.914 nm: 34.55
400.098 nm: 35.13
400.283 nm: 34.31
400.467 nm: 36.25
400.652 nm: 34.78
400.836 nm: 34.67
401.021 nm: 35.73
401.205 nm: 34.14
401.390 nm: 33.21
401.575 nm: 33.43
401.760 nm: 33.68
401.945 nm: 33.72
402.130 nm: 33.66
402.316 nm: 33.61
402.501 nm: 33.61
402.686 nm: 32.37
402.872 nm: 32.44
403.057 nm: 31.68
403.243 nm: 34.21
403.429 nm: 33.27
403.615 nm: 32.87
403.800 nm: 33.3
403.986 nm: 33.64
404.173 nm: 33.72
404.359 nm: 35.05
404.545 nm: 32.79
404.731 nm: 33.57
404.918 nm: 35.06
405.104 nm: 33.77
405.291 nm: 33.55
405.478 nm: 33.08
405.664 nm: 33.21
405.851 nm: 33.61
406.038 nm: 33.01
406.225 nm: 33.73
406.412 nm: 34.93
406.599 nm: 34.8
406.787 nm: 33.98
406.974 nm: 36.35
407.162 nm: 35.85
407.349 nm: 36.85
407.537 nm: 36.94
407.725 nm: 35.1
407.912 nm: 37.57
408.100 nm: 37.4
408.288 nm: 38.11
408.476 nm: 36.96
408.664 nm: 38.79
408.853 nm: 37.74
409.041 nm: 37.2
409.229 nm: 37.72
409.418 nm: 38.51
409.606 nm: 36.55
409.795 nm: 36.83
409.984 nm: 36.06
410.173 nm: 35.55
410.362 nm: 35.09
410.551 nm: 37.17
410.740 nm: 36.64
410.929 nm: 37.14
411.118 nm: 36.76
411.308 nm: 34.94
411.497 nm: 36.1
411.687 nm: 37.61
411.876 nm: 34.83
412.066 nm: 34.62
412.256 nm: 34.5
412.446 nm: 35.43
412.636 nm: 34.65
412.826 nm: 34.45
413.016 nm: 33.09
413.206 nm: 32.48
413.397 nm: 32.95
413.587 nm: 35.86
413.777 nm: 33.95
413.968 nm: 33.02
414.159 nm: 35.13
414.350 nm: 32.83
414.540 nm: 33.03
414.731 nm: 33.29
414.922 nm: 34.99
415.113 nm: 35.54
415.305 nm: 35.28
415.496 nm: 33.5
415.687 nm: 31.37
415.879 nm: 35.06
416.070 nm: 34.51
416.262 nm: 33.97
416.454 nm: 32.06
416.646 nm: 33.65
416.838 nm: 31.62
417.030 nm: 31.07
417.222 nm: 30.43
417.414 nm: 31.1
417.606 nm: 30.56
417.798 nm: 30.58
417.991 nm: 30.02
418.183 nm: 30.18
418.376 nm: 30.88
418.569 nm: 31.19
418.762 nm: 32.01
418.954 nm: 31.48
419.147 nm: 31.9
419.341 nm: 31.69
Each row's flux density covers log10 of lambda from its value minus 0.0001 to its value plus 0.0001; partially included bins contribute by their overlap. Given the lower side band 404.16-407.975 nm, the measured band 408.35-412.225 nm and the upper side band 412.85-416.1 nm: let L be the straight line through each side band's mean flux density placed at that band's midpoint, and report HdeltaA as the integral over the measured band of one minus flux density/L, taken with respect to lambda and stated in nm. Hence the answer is -0.27 nm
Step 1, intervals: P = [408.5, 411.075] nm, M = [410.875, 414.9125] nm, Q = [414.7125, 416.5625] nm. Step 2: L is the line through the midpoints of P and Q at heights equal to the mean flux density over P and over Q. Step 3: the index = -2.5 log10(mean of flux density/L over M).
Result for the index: 0.025 mag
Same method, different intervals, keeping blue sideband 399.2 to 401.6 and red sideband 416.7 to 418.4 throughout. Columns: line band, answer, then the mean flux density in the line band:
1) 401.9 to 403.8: 0.04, 33.1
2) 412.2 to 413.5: -0.07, 33.9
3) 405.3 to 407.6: -0.04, 34.6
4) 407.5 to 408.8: -0.13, 37.3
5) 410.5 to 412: -0.13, 36.3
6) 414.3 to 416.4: -0.09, 33.9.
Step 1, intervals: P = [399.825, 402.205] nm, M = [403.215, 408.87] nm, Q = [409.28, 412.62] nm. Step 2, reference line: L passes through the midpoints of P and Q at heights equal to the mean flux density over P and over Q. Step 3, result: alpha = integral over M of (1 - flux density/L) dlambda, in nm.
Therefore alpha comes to 0.06 nm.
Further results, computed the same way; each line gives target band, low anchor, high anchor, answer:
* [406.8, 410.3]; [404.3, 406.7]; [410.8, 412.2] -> -0.200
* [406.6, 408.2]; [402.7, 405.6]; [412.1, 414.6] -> -0.121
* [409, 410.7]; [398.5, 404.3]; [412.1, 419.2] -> -0.163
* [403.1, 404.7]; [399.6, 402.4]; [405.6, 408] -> 0.052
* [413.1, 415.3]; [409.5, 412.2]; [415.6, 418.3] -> -0.013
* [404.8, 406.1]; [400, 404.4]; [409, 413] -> 0.038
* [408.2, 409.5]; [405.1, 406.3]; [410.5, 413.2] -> -0.129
